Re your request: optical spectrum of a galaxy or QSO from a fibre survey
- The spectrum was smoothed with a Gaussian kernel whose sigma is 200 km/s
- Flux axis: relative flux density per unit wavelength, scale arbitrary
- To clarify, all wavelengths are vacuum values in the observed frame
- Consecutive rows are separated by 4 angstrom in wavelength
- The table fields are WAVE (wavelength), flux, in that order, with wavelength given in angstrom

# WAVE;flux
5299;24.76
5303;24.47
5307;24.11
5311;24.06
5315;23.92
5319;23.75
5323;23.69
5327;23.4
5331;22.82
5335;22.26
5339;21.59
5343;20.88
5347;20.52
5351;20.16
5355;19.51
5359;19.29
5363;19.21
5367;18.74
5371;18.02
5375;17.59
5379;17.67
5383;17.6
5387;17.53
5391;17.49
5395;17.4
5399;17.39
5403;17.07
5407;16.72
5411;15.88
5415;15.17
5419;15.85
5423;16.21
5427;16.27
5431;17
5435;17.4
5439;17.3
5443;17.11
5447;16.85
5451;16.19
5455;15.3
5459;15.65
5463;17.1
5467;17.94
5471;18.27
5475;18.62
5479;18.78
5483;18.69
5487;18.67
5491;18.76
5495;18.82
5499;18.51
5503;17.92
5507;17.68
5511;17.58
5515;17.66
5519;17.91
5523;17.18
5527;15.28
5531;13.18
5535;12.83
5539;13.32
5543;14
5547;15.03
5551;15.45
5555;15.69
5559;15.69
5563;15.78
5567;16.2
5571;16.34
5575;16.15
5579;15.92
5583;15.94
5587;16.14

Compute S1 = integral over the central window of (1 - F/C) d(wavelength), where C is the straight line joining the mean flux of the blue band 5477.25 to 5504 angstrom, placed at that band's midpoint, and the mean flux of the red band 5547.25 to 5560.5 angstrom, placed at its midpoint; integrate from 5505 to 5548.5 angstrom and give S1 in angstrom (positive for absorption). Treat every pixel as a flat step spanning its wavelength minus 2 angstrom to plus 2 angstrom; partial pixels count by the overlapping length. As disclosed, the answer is 3.3 angstrom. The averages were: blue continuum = 18.6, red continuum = 15.5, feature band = 15.6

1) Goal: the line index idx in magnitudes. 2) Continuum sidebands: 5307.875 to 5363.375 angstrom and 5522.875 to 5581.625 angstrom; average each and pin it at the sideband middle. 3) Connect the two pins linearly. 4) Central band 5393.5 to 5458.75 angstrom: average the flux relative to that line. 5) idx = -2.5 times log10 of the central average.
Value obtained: 0.15 mag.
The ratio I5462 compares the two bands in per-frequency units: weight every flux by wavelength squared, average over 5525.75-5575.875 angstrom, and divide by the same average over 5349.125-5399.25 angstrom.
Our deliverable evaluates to 0.87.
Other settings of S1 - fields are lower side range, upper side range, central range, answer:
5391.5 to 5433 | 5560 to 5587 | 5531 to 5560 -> 3.04 angstrom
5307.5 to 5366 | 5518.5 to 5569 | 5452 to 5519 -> -3.52 angstrom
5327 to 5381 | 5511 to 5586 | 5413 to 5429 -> 2.25 angstrom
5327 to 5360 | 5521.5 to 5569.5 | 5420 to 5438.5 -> 1.76 angstrom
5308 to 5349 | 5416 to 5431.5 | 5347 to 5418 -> 4.39 angstrom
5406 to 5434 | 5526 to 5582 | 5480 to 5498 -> -3.59 angstrom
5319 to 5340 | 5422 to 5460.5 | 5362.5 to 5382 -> 2.23 angstrom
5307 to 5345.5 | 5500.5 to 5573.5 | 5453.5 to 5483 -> 1.03 angstrom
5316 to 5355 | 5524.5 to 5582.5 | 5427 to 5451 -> 2.25 angstrom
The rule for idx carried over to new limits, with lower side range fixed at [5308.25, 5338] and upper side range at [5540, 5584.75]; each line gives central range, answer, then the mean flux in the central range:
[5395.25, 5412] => 0.224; 16.9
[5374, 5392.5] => 0.215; 17.6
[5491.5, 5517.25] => -0.036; 18.1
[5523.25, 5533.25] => 0.139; 14.7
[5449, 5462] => 0.203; 15.8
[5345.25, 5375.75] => 0.157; 19.2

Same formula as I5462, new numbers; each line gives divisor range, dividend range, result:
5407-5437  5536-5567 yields 0.97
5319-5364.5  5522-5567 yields 0.75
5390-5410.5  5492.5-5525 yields 1.09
